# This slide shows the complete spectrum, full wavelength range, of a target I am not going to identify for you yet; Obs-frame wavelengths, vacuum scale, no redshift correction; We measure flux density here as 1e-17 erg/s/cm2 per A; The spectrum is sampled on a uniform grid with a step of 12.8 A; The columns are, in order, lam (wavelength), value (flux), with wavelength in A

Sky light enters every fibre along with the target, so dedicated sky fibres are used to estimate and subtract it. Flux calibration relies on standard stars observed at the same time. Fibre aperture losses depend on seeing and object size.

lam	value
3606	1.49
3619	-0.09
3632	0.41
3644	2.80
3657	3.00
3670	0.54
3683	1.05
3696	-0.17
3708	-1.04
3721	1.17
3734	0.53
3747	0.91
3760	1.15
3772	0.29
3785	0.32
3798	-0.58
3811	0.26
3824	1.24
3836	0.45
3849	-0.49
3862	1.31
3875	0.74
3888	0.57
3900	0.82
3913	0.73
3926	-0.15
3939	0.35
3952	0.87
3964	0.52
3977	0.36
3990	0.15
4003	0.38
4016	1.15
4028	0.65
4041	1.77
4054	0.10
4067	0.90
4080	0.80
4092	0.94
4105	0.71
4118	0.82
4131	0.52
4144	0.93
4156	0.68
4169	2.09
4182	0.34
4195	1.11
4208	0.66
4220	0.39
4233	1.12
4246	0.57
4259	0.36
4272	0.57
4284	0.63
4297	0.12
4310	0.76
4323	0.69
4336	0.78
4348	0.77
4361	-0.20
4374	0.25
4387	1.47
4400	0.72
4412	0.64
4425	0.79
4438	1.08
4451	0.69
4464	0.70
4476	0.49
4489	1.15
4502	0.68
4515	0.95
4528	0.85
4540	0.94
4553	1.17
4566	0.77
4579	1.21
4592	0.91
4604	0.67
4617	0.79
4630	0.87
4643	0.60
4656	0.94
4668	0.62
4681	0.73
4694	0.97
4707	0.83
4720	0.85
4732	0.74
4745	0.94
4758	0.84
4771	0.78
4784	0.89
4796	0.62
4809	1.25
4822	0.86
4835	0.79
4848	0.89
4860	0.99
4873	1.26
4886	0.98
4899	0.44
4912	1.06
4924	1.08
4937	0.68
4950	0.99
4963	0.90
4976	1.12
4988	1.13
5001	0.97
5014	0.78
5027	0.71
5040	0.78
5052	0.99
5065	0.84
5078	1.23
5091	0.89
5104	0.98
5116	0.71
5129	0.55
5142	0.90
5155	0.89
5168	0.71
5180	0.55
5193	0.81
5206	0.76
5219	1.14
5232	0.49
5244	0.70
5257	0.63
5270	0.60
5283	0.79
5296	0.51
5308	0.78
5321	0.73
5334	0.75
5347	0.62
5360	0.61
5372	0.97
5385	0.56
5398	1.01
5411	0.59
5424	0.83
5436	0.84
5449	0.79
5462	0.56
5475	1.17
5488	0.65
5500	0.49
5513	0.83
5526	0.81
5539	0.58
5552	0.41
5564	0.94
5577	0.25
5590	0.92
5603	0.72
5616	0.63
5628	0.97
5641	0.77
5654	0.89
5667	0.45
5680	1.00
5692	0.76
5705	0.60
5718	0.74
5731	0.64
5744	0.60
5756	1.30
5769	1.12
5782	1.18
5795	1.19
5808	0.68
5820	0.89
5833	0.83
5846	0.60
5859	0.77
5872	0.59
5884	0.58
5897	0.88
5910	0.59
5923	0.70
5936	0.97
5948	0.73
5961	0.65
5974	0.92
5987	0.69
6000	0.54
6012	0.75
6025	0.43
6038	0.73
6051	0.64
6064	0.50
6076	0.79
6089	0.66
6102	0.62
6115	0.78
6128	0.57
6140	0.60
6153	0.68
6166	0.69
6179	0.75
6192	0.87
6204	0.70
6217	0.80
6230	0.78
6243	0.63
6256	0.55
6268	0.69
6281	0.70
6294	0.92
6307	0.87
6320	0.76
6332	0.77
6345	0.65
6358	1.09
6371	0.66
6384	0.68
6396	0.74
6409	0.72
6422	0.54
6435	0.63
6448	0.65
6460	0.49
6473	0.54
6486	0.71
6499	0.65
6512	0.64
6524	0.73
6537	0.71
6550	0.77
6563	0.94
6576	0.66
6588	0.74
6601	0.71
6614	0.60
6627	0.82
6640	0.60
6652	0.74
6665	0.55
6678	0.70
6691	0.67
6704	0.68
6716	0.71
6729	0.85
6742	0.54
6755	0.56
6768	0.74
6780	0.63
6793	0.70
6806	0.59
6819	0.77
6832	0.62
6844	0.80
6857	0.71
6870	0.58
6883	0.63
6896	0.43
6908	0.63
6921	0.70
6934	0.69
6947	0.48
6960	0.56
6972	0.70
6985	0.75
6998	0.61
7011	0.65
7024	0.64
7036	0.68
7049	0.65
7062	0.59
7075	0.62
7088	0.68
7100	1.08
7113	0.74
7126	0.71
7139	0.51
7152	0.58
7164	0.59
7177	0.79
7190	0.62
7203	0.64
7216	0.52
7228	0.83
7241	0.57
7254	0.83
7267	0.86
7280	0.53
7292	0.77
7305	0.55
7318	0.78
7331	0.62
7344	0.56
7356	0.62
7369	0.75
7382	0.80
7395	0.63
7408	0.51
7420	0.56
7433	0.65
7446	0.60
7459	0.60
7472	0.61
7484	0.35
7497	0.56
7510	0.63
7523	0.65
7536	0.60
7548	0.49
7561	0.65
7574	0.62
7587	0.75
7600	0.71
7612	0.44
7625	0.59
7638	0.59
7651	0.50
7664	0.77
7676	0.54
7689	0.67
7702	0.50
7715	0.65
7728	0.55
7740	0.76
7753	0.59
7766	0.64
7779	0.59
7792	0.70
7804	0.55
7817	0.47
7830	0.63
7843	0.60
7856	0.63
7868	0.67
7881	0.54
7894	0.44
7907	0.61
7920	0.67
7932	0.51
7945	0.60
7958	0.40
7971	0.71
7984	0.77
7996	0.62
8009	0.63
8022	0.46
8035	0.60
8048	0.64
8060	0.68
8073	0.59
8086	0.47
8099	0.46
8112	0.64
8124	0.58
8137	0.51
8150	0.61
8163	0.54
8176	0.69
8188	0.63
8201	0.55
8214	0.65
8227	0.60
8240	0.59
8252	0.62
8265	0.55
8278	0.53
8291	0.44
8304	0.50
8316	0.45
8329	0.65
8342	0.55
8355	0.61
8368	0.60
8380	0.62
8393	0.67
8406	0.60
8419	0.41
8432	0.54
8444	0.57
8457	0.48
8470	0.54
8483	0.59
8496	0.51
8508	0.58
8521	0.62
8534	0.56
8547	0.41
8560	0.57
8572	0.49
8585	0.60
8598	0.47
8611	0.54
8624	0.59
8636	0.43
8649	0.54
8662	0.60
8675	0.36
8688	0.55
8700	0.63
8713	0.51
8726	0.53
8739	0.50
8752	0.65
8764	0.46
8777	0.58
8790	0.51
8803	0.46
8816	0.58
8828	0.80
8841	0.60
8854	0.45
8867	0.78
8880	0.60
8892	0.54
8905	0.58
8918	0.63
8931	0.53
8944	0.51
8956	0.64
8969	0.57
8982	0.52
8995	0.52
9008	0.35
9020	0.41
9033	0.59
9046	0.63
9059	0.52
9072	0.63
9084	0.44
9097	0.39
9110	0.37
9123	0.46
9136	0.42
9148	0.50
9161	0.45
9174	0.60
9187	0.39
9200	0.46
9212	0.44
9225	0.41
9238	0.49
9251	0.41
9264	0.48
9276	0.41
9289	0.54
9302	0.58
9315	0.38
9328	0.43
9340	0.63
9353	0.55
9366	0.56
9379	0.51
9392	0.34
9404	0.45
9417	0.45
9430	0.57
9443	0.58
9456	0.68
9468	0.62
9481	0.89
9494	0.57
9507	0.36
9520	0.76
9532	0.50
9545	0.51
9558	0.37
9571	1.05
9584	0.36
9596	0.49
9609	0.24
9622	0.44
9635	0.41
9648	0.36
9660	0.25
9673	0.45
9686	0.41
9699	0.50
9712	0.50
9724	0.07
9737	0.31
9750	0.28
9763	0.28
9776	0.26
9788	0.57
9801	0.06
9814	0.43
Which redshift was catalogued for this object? 0.082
